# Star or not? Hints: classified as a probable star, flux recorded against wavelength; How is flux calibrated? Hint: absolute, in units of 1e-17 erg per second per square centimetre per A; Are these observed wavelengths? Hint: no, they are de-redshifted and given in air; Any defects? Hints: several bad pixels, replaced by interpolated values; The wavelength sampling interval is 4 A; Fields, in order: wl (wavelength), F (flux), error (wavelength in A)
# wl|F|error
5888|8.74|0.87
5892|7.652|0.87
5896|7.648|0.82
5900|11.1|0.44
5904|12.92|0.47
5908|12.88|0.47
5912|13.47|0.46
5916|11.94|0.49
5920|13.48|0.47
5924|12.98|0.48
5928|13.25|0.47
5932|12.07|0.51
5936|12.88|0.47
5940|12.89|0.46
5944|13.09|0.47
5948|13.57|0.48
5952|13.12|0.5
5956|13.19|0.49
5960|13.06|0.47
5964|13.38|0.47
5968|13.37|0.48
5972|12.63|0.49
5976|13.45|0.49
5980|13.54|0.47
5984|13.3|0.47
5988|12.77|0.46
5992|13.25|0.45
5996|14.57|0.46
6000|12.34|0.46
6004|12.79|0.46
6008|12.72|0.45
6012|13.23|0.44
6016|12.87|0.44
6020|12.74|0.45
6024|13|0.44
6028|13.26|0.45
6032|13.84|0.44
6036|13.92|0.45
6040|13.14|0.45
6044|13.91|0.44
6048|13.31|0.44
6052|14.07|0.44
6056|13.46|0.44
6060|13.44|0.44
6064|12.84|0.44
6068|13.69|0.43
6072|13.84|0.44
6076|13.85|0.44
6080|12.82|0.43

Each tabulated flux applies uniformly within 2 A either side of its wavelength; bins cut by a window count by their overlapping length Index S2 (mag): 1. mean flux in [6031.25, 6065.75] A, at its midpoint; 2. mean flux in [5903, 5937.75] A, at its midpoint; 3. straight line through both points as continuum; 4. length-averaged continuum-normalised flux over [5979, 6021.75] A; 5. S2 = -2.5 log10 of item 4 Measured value 0.02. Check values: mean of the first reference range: 12.9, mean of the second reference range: 13.5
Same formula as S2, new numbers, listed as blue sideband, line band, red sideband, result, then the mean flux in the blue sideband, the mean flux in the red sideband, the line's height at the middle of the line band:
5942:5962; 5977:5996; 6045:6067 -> -0.01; 13.2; 13.5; 13.3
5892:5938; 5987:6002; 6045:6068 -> -0.04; 12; 13.5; 12.8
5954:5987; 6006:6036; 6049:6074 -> 0.02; 13.2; 13.5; 13.4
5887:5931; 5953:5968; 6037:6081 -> -0.09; 11.5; 13.5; 12.2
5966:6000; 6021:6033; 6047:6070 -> 0.01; 13.3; 13.5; 13.4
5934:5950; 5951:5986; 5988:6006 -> -0.01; 13.1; 13.2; 13.1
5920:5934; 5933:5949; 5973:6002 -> 0.00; 12.9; 13.3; 13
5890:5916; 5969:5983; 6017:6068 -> -0.08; 11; 13.4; 12.3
